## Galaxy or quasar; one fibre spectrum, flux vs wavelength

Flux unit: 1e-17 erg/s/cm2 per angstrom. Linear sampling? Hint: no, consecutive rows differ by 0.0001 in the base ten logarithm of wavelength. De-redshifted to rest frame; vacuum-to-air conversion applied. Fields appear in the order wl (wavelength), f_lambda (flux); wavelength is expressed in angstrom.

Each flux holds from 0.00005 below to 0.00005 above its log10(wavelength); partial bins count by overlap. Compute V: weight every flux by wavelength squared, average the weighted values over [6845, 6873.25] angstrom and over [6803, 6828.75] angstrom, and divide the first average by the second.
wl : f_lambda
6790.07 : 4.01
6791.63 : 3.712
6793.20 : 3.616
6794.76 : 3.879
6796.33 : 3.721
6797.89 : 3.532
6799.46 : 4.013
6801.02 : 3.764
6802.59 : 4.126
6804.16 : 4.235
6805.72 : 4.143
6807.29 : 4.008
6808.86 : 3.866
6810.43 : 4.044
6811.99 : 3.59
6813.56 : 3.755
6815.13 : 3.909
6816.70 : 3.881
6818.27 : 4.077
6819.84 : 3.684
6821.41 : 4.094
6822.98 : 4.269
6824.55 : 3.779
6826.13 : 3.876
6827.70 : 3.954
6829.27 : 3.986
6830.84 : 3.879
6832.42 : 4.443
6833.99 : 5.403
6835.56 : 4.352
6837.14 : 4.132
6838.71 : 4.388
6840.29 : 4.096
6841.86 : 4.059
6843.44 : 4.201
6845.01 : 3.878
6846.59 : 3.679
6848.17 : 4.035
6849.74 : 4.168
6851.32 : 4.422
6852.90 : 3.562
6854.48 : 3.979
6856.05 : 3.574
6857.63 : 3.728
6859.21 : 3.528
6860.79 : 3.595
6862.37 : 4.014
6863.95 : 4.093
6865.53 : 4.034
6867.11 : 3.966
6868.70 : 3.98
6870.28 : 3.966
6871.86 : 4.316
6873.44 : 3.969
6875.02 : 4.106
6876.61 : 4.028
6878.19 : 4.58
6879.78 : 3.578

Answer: 1.0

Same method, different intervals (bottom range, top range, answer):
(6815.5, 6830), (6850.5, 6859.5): 0.97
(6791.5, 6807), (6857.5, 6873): 1.03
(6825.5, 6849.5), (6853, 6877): 0.95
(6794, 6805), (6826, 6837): 1.11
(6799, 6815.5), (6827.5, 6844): 1.09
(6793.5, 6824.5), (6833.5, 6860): 1.05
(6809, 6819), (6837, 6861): 1.03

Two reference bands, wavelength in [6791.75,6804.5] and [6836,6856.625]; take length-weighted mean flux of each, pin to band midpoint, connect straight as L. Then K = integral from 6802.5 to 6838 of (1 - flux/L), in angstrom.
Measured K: -1.27 angstrom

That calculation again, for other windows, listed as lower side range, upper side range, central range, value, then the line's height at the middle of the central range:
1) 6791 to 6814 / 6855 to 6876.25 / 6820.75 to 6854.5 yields -1.97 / 3.9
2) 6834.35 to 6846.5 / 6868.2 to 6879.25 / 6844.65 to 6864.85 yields 1.40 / 4.15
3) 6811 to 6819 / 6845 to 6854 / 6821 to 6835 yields -1.08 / 3.89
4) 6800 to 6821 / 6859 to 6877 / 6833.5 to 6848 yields -0.93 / 3.96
